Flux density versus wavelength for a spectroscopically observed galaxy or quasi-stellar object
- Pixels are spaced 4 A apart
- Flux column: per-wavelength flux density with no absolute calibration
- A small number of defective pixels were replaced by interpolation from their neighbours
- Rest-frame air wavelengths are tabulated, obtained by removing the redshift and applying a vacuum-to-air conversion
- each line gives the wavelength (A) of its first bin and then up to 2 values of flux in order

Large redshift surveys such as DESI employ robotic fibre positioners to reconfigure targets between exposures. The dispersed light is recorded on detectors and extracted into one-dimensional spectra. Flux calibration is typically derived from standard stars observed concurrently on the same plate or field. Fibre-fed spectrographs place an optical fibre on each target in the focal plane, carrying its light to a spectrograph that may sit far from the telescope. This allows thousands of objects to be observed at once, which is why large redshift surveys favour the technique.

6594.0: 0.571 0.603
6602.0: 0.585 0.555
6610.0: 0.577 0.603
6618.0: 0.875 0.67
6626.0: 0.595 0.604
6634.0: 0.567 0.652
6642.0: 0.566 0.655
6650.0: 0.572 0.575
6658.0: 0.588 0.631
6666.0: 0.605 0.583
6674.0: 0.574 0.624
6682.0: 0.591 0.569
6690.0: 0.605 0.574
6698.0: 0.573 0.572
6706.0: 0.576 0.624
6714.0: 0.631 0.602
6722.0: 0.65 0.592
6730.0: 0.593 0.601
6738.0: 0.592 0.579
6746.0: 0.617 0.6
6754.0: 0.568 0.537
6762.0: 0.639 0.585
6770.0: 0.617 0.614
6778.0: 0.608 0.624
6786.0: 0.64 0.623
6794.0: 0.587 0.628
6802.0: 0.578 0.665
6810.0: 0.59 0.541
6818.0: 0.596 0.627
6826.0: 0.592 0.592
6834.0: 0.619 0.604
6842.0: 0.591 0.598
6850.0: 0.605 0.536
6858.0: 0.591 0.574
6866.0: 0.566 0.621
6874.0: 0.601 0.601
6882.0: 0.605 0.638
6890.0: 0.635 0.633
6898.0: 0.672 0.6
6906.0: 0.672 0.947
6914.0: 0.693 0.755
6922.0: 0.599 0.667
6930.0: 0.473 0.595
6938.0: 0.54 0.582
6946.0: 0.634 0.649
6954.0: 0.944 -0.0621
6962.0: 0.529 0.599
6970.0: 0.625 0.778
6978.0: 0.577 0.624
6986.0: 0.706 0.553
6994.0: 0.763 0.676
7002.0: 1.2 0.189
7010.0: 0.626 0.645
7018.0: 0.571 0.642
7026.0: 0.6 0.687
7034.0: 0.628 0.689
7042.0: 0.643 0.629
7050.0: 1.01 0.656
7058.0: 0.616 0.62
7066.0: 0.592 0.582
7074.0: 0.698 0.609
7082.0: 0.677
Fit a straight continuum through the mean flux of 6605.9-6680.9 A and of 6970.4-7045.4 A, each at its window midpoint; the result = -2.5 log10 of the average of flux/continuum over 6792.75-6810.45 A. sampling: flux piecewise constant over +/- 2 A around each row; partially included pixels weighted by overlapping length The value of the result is 0.03 mag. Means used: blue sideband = 0.615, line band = 0.612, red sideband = 0.654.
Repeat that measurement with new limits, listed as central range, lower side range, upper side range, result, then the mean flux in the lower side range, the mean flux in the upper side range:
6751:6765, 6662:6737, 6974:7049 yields 0.05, 0.597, 0.655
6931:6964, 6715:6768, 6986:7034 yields 0.16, 0.597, 0.652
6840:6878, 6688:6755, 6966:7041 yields 0.07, 0.597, 0.653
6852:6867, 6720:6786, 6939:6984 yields 0.05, 0.602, 0.588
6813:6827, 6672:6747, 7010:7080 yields 0.04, 0.597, 0.653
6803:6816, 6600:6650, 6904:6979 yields 0.04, 0.623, 0.621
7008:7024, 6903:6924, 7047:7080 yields 0.11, 0.727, 0.672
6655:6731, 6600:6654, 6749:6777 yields 0.02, 0.62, 0.595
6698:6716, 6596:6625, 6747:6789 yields 0.03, 0.637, 0.604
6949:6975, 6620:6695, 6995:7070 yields 0.14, 0.6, 0.661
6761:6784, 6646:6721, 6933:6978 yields -0.04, 0.595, 0.582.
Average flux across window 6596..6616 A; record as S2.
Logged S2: 0.585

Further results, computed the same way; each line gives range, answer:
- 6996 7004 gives 0.938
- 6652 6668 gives 0.6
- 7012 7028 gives 0.615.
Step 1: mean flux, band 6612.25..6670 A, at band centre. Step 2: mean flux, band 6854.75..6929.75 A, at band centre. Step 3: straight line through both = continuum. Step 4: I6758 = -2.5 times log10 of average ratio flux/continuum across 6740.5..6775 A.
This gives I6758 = 0.07 mag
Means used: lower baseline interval 0.624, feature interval 0.595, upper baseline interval 0.642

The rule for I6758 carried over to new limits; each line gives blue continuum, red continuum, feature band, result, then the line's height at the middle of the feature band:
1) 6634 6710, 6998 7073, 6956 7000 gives 0.12 mag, 0.648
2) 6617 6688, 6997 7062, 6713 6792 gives 0.04 mag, 0.627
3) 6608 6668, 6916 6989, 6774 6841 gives 0.01 mag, 0.61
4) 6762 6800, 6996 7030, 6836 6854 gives 0.06 mag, 0.624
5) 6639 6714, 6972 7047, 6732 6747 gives 0.02 mag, 0.605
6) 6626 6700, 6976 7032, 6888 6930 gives -0.07 mag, 0.633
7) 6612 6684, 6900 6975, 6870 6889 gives 0.01 mag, 0.62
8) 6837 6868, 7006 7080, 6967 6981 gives -0.06 mag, 0.619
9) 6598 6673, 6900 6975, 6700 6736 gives 0.02 mag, 0.615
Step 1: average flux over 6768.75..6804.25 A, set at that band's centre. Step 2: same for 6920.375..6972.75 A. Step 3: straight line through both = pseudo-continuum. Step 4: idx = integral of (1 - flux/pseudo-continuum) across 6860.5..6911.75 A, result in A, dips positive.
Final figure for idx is -5.0 A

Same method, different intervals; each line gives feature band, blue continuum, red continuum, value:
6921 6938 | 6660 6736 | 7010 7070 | 1.6 A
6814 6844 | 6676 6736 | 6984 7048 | 1.0 A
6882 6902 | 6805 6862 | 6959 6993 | -1.2 A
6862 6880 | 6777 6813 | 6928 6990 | 0.2 A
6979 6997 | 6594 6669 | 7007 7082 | -0.4 A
